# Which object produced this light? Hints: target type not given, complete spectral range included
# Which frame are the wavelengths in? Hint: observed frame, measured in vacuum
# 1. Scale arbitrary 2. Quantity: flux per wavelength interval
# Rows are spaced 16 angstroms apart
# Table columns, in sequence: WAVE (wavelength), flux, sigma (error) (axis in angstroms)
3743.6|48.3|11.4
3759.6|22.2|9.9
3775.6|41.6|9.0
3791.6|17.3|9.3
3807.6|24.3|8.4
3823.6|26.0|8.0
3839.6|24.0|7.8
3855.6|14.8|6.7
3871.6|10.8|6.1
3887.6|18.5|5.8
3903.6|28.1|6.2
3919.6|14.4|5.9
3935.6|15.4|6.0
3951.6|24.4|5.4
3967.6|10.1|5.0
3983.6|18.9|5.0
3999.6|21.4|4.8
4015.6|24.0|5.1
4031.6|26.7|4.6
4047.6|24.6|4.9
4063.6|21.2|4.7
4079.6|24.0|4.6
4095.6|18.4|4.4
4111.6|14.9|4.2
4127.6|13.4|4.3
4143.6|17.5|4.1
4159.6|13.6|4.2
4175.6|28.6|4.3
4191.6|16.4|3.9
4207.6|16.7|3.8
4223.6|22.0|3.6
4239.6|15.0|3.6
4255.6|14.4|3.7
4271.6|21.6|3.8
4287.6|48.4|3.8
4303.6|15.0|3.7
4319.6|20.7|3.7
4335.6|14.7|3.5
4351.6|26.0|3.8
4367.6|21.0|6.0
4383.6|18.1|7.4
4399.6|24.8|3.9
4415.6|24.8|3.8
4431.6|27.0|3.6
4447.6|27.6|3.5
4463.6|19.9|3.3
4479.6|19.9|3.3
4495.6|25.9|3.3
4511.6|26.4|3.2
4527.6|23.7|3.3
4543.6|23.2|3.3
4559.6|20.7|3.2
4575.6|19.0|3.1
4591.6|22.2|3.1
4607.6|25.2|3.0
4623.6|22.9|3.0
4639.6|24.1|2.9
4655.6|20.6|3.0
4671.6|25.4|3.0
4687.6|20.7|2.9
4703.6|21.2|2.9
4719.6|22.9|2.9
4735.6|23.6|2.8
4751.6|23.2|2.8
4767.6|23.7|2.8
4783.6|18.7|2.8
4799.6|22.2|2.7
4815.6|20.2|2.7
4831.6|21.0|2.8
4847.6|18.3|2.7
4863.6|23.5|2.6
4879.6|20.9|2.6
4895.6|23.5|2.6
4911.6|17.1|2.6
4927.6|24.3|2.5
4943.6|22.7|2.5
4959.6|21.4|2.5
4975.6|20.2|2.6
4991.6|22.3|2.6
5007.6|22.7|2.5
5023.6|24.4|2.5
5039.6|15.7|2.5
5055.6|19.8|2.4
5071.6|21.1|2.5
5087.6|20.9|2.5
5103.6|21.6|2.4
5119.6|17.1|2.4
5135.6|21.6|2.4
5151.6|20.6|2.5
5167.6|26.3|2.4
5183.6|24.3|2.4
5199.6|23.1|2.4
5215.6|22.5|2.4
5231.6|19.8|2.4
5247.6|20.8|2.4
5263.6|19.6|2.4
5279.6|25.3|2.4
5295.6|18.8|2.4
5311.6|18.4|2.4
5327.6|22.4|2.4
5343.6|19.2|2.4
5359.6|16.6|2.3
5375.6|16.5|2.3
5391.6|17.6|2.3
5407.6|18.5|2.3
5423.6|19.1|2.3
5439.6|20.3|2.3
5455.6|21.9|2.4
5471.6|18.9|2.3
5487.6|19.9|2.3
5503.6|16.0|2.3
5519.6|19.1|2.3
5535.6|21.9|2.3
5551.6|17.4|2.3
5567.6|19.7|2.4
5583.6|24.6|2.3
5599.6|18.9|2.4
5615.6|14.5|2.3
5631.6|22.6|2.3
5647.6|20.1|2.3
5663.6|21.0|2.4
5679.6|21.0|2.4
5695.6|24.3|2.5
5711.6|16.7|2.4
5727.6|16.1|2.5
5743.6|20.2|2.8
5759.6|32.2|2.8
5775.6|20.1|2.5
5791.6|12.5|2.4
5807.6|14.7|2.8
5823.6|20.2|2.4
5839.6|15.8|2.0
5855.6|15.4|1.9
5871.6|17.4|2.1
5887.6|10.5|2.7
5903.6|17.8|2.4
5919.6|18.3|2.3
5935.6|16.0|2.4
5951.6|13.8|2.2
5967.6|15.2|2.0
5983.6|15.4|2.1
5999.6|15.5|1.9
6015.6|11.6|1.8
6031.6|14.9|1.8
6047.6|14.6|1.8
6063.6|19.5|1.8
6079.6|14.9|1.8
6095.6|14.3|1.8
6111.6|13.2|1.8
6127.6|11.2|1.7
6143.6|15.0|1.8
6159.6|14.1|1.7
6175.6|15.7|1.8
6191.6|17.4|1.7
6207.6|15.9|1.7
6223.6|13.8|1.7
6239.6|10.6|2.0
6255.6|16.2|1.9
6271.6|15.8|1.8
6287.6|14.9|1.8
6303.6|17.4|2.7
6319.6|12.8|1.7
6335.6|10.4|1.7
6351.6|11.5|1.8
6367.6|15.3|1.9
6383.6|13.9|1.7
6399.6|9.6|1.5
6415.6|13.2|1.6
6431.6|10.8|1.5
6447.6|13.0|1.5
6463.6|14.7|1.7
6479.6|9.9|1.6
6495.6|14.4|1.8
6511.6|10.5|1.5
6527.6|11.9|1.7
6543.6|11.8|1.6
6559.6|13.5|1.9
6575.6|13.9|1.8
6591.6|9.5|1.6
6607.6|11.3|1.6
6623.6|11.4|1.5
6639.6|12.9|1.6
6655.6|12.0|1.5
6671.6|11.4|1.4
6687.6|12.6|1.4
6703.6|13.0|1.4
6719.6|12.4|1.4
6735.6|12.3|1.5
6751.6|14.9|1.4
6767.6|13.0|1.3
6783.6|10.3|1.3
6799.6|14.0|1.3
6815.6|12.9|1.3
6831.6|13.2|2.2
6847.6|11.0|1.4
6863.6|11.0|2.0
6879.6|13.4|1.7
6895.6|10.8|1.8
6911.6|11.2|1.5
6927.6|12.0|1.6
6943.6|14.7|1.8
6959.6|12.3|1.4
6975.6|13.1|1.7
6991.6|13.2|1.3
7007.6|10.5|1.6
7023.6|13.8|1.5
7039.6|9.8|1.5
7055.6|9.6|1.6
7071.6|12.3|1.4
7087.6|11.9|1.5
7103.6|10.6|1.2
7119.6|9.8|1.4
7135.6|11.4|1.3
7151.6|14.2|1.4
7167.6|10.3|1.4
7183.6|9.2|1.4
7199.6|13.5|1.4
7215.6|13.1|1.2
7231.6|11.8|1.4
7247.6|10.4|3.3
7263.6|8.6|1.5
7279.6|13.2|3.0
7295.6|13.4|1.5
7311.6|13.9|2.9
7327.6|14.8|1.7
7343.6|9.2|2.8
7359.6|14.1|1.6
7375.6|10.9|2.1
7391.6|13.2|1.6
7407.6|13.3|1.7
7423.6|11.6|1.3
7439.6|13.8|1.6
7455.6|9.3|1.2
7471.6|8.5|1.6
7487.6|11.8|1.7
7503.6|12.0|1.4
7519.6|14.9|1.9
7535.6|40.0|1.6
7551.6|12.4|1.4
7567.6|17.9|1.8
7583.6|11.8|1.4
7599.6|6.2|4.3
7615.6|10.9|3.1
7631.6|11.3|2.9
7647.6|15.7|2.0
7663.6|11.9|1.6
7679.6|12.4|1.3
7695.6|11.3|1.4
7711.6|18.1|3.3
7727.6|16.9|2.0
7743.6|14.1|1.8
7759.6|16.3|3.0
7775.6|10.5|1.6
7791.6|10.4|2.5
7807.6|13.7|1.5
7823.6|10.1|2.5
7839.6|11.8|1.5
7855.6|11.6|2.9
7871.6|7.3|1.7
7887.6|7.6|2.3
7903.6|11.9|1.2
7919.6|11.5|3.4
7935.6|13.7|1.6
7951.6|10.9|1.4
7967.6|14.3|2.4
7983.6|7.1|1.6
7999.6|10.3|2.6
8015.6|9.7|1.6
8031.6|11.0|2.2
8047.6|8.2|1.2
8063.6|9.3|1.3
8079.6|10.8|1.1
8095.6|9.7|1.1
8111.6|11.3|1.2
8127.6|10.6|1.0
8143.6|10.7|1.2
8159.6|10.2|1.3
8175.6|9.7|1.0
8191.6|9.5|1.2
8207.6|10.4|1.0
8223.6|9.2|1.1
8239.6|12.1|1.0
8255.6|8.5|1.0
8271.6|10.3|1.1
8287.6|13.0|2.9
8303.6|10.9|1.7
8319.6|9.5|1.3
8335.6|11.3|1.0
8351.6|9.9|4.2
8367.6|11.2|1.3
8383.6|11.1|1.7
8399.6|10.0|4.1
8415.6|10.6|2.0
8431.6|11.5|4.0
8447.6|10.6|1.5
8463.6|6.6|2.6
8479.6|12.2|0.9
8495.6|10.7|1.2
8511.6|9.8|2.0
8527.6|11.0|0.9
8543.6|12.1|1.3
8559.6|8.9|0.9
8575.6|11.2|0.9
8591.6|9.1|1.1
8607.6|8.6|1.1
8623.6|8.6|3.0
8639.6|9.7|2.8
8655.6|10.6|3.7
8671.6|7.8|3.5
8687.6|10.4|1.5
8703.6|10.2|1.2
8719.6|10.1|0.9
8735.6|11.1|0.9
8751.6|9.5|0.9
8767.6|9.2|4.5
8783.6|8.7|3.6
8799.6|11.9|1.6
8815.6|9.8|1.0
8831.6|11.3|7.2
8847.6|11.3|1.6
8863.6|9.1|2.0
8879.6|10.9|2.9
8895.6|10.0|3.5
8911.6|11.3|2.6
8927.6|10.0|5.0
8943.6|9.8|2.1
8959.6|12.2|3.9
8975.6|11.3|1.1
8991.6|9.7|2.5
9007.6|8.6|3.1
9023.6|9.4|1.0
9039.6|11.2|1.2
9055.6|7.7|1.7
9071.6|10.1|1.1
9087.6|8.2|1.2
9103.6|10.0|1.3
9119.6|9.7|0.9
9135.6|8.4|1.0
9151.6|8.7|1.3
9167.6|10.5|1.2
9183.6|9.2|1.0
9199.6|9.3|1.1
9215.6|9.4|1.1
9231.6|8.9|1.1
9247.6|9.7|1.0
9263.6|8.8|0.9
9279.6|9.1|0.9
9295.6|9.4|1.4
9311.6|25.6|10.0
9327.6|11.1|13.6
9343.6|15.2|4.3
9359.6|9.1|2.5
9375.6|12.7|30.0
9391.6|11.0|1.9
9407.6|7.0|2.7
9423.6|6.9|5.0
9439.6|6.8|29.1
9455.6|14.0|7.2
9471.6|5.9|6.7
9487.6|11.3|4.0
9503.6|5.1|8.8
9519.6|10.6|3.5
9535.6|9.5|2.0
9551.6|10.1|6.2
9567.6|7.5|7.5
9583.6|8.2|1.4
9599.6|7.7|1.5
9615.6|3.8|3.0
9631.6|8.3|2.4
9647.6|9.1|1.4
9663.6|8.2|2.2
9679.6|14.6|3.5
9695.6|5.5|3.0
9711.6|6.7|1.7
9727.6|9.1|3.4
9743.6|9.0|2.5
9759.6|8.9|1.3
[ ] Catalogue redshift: 0.149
